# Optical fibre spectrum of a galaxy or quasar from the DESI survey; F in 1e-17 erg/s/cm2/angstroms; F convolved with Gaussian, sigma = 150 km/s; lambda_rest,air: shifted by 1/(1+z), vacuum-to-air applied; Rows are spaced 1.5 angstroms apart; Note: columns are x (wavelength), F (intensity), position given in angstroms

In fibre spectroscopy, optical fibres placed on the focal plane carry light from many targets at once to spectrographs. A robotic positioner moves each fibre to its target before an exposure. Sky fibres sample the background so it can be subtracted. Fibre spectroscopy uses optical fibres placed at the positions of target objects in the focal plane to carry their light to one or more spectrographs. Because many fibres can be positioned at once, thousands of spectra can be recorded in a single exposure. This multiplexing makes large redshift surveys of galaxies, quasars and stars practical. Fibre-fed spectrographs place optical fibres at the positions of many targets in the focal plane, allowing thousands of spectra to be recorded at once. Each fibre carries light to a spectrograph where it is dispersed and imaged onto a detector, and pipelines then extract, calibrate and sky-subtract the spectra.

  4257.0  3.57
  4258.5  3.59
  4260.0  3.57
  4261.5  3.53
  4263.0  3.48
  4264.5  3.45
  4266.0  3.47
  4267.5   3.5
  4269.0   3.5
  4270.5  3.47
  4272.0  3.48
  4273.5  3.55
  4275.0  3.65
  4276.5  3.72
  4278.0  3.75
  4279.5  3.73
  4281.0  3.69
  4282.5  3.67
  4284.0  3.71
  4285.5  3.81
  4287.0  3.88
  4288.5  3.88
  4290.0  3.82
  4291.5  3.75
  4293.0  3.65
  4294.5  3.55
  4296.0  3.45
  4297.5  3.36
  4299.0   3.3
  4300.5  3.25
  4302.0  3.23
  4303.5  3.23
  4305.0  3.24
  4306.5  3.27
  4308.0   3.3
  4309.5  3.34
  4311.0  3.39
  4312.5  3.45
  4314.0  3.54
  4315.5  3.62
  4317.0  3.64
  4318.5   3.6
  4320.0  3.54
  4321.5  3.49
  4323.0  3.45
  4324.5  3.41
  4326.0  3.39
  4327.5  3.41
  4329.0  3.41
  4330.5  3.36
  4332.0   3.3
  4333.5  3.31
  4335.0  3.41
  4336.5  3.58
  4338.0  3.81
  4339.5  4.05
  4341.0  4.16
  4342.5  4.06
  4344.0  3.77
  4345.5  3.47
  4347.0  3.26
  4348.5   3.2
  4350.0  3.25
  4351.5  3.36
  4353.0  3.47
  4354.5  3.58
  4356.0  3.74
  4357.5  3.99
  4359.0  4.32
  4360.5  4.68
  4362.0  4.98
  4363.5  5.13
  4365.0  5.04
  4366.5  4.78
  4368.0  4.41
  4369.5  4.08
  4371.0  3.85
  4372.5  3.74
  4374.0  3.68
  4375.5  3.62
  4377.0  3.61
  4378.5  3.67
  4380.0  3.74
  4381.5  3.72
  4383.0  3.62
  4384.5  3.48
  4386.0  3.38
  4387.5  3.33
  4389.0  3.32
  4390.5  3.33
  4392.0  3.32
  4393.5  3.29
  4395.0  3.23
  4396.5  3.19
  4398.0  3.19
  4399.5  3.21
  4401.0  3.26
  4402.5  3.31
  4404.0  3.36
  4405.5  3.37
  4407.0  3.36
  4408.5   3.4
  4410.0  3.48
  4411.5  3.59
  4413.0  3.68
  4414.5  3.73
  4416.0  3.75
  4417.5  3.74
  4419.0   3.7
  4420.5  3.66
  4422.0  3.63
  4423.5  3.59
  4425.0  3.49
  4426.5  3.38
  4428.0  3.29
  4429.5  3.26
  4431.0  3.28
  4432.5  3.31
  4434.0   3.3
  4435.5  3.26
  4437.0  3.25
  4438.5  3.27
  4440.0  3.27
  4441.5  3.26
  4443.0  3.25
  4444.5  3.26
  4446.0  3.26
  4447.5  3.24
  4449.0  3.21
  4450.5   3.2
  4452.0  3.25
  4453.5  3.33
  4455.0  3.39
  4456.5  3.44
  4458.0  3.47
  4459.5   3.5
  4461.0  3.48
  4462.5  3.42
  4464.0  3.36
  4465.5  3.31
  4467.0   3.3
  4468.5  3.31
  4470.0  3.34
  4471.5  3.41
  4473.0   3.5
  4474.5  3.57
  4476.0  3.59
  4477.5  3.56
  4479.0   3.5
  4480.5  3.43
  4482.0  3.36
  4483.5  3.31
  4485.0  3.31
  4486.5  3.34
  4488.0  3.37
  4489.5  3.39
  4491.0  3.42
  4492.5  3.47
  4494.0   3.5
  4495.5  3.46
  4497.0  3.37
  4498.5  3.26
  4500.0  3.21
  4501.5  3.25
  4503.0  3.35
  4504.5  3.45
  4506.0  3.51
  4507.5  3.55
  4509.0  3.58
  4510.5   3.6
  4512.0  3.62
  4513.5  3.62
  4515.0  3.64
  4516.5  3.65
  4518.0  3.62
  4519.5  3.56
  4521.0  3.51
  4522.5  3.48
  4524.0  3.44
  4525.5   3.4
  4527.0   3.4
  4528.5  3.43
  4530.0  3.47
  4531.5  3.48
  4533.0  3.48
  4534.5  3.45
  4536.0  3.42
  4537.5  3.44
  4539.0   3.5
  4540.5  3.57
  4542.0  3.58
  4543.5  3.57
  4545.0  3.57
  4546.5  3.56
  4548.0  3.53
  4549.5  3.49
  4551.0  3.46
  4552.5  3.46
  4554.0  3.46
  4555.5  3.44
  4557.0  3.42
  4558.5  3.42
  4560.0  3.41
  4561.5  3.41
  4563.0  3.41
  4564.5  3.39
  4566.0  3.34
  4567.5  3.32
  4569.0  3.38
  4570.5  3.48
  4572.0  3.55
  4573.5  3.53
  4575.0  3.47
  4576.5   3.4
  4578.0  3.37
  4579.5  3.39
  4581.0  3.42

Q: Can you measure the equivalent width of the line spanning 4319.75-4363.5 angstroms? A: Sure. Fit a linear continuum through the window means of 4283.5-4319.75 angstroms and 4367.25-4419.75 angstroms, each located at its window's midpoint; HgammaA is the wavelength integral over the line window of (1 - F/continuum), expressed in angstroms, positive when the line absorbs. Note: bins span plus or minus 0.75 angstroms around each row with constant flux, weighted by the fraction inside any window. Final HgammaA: -2.1 angstroms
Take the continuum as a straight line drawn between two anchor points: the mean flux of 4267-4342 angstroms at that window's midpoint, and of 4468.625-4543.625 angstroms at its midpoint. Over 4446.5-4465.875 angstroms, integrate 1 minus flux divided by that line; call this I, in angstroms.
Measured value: 0.7 angstroms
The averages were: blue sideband 3.54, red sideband 3.46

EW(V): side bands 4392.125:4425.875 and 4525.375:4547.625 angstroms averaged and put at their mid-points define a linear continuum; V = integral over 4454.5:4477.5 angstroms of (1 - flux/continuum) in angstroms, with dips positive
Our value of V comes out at 0.3 angstroms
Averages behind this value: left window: 3.46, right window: 3.49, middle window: 3.43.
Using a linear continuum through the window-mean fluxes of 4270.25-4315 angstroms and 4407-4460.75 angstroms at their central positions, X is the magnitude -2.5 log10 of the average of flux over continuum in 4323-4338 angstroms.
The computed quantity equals 0.03 mag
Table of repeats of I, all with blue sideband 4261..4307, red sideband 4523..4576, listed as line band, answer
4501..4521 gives -0.4 angstroms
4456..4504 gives 1.1 angstroms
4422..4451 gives 1.6 angstroms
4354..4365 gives -2.8 angstroms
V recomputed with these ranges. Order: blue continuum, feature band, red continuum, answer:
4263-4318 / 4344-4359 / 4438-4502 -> -0.3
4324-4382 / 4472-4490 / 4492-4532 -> 0.5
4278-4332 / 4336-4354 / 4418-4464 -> -0.8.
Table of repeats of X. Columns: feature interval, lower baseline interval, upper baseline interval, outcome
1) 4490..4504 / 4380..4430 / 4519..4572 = 0.029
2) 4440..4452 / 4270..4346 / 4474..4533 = 0.080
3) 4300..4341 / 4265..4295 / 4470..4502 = 0.046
